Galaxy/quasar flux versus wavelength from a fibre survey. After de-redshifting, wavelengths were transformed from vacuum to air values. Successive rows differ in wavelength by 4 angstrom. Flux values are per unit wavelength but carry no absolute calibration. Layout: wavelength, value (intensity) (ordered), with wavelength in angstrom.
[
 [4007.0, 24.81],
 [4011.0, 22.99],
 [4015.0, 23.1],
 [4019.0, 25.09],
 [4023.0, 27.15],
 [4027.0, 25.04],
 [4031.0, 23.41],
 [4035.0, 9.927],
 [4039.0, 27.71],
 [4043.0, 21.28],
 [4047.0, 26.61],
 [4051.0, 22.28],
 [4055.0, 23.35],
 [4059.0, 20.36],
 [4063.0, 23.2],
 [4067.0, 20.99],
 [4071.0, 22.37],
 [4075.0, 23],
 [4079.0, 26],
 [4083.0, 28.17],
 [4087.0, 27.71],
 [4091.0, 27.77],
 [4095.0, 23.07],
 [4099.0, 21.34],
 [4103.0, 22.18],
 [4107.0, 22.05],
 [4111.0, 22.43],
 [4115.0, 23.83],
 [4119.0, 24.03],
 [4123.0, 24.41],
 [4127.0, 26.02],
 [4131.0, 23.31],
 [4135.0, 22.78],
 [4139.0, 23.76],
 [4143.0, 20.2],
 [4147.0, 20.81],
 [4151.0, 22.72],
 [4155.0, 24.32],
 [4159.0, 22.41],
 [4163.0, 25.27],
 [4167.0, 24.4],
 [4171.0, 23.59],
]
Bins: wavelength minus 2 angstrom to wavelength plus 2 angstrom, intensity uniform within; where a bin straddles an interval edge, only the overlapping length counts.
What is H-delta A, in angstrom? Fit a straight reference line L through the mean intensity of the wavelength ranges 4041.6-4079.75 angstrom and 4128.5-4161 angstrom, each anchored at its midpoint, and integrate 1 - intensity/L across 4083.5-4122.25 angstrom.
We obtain -2.2 angstrom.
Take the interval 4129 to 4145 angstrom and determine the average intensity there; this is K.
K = 22.5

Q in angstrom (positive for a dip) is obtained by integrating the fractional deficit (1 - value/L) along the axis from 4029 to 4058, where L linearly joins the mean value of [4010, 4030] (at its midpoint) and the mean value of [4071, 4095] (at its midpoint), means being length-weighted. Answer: 3.6 angstrom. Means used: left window 24.7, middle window 22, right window 25.9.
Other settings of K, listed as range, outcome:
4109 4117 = 23.1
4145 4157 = 22.6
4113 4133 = 24.3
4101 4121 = 22.9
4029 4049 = 21.8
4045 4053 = 24.4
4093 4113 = 22.2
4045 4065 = 23.2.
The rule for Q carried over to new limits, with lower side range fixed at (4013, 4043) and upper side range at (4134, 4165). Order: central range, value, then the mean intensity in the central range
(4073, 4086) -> -1.7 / 25.9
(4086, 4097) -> -1.5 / 26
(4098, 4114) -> 0.5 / 22.2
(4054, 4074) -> 0.8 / 22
